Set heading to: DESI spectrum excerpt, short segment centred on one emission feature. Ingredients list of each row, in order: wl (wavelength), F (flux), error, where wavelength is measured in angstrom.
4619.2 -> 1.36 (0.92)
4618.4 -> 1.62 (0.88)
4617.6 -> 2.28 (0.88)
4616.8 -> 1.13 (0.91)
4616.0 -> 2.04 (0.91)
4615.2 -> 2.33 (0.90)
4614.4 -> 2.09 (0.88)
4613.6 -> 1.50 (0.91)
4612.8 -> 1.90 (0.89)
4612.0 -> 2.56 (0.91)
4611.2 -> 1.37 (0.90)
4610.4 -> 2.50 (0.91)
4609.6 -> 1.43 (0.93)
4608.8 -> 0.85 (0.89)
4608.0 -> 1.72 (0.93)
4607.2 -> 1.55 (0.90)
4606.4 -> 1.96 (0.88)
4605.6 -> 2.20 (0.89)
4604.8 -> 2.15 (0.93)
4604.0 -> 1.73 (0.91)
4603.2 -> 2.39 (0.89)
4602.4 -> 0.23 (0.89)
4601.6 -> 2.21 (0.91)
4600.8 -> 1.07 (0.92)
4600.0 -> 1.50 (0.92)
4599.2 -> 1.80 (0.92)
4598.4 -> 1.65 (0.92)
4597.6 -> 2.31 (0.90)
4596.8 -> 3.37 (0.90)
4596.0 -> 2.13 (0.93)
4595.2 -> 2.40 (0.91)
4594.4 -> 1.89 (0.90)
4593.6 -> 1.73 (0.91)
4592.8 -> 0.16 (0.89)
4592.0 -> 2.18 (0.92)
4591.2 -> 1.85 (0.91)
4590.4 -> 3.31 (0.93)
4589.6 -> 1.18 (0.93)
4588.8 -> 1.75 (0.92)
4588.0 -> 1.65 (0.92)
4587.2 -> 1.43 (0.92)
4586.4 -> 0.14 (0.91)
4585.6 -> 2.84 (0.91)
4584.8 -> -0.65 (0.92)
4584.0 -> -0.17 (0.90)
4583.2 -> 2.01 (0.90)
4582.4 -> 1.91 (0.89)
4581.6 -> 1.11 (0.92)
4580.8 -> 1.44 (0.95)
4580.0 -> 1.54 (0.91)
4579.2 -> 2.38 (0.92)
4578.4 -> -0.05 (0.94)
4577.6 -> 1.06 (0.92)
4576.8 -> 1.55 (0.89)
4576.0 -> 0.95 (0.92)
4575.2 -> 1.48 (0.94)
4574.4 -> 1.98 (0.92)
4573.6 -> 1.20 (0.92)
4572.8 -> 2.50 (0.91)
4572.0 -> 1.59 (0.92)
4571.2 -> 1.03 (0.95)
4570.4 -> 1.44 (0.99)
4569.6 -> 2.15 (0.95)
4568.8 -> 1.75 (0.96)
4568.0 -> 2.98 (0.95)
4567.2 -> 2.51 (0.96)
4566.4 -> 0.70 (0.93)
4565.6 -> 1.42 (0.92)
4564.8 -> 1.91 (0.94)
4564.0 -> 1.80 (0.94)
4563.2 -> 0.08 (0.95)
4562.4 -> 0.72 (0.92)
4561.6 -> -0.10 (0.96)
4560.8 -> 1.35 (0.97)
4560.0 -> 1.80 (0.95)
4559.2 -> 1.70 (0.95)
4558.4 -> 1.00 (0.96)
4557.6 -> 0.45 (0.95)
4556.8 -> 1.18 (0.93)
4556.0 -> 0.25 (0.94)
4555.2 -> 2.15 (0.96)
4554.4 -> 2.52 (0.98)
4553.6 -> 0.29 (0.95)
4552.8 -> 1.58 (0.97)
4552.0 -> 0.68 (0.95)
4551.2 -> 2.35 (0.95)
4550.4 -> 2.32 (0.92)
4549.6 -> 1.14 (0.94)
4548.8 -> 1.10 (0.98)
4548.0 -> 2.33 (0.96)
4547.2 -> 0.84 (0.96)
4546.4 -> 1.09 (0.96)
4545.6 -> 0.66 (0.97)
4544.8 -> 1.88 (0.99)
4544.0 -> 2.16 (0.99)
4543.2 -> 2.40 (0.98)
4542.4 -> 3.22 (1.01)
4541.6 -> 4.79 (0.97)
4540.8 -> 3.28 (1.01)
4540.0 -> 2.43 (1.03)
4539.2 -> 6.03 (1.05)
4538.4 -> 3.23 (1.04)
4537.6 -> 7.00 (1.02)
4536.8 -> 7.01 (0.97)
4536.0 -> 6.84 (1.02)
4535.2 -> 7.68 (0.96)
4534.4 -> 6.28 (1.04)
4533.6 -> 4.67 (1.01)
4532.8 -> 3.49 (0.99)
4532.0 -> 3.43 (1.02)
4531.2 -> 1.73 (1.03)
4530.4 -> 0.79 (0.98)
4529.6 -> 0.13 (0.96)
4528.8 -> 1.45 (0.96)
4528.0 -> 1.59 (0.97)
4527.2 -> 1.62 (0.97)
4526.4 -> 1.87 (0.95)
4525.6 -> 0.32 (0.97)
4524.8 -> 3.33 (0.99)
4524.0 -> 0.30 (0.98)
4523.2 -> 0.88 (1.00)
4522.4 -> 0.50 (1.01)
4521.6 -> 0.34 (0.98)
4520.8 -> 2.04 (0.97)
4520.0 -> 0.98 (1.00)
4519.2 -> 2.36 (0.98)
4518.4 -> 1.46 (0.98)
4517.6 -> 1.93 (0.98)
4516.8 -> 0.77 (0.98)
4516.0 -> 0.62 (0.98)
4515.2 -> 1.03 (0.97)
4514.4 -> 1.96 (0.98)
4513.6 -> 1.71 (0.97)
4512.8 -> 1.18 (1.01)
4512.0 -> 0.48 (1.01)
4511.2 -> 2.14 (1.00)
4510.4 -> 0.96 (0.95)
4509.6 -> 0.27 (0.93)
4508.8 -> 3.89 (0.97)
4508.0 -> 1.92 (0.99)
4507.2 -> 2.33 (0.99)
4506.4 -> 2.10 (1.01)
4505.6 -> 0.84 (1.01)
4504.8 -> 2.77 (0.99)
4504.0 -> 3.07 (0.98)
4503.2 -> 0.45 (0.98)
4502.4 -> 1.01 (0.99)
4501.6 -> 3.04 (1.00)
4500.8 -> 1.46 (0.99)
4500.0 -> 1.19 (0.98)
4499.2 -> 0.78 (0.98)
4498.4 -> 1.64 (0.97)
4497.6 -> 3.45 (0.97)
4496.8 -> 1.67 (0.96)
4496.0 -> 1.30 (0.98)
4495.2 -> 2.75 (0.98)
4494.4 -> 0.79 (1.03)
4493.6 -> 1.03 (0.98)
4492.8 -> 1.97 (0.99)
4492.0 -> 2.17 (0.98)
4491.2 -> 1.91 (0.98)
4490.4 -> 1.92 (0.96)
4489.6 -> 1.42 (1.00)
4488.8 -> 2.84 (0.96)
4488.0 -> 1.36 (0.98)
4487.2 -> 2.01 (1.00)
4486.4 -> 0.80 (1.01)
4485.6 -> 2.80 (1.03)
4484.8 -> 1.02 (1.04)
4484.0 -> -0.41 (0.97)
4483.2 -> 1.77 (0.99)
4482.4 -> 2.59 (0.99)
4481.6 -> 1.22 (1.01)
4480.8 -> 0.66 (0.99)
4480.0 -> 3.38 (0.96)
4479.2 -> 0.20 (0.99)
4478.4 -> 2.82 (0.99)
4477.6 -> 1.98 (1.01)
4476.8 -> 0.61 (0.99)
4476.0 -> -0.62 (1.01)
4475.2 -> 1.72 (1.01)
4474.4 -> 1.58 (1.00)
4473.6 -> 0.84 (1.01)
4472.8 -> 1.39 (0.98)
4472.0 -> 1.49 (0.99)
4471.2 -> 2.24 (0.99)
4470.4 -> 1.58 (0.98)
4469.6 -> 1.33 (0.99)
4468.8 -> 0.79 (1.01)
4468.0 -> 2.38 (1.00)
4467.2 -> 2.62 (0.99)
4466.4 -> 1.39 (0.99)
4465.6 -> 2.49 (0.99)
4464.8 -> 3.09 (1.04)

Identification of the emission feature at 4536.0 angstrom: [O II] 3727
